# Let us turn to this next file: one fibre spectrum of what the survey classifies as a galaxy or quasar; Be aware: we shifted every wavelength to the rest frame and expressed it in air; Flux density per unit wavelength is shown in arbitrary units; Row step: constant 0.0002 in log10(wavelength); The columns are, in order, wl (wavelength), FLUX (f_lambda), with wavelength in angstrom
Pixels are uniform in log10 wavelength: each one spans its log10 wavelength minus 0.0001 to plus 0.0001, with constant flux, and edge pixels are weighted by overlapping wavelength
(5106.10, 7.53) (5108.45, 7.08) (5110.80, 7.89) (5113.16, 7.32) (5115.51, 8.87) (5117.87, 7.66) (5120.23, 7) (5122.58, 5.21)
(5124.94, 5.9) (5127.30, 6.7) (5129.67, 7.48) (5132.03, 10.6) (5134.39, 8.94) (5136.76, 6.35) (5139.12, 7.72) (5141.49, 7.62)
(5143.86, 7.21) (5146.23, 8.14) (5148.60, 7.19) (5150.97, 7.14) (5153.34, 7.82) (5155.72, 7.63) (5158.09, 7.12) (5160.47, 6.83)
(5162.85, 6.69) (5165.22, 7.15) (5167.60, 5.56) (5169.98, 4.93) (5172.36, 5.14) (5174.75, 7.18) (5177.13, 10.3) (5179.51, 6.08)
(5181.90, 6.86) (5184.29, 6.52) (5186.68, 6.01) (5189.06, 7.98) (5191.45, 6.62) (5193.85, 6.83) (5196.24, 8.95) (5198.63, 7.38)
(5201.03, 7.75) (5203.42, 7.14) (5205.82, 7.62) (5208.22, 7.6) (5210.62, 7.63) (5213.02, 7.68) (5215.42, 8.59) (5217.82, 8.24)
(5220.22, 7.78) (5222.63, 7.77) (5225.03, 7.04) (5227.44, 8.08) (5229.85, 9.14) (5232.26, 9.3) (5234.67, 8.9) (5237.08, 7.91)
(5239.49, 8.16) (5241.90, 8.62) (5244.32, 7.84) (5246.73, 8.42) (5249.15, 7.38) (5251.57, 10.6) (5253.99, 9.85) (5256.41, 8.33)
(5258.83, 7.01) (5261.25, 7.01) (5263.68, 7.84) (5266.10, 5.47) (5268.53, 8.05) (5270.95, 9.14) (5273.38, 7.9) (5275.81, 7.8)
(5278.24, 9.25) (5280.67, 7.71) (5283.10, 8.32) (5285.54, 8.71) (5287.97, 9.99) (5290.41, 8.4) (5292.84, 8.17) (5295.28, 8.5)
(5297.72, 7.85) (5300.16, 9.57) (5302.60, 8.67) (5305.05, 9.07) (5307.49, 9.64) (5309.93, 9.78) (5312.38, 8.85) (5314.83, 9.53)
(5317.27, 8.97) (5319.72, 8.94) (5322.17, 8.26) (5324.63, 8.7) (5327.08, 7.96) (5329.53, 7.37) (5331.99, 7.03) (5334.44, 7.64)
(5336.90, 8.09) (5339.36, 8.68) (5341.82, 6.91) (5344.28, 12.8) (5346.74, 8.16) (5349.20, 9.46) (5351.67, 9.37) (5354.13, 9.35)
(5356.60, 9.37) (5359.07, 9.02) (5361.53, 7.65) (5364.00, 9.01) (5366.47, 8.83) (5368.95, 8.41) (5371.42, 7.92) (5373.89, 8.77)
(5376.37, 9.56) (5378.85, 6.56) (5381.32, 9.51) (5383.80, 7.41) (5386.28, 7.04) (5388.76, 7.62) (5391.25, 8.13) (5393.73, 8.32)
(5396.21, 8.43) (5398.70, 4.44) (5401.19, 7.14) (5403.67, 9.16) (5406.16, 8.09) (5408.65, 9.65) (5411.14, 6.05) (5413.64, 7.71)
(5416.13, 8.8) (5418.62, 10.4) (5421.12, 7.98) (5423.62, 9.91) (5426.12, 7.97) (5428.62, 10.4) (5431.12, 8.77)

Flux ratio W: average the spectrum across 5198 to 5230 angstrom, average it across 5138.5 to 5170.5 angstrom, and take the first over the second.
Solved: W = 1.10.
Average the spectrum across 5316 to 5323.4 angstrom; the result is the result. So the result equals 8.73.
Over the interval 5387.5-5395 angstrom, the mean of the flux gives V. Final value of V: 8.02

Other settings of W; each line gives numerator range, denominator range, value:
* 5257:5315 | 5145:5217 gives 1.17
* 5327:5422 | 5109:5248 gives 1.11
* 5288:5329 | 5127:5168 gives 1.18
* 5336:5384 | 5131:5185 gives 1.21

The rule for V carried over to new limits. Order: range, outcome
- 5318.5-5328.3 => 8.46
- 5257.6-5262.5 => 7.02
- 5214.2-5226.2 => 7.89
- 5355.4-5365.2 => 8.76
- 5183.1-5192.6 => 6.79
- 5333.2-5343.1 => 7.85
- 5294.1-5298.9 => 8.17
